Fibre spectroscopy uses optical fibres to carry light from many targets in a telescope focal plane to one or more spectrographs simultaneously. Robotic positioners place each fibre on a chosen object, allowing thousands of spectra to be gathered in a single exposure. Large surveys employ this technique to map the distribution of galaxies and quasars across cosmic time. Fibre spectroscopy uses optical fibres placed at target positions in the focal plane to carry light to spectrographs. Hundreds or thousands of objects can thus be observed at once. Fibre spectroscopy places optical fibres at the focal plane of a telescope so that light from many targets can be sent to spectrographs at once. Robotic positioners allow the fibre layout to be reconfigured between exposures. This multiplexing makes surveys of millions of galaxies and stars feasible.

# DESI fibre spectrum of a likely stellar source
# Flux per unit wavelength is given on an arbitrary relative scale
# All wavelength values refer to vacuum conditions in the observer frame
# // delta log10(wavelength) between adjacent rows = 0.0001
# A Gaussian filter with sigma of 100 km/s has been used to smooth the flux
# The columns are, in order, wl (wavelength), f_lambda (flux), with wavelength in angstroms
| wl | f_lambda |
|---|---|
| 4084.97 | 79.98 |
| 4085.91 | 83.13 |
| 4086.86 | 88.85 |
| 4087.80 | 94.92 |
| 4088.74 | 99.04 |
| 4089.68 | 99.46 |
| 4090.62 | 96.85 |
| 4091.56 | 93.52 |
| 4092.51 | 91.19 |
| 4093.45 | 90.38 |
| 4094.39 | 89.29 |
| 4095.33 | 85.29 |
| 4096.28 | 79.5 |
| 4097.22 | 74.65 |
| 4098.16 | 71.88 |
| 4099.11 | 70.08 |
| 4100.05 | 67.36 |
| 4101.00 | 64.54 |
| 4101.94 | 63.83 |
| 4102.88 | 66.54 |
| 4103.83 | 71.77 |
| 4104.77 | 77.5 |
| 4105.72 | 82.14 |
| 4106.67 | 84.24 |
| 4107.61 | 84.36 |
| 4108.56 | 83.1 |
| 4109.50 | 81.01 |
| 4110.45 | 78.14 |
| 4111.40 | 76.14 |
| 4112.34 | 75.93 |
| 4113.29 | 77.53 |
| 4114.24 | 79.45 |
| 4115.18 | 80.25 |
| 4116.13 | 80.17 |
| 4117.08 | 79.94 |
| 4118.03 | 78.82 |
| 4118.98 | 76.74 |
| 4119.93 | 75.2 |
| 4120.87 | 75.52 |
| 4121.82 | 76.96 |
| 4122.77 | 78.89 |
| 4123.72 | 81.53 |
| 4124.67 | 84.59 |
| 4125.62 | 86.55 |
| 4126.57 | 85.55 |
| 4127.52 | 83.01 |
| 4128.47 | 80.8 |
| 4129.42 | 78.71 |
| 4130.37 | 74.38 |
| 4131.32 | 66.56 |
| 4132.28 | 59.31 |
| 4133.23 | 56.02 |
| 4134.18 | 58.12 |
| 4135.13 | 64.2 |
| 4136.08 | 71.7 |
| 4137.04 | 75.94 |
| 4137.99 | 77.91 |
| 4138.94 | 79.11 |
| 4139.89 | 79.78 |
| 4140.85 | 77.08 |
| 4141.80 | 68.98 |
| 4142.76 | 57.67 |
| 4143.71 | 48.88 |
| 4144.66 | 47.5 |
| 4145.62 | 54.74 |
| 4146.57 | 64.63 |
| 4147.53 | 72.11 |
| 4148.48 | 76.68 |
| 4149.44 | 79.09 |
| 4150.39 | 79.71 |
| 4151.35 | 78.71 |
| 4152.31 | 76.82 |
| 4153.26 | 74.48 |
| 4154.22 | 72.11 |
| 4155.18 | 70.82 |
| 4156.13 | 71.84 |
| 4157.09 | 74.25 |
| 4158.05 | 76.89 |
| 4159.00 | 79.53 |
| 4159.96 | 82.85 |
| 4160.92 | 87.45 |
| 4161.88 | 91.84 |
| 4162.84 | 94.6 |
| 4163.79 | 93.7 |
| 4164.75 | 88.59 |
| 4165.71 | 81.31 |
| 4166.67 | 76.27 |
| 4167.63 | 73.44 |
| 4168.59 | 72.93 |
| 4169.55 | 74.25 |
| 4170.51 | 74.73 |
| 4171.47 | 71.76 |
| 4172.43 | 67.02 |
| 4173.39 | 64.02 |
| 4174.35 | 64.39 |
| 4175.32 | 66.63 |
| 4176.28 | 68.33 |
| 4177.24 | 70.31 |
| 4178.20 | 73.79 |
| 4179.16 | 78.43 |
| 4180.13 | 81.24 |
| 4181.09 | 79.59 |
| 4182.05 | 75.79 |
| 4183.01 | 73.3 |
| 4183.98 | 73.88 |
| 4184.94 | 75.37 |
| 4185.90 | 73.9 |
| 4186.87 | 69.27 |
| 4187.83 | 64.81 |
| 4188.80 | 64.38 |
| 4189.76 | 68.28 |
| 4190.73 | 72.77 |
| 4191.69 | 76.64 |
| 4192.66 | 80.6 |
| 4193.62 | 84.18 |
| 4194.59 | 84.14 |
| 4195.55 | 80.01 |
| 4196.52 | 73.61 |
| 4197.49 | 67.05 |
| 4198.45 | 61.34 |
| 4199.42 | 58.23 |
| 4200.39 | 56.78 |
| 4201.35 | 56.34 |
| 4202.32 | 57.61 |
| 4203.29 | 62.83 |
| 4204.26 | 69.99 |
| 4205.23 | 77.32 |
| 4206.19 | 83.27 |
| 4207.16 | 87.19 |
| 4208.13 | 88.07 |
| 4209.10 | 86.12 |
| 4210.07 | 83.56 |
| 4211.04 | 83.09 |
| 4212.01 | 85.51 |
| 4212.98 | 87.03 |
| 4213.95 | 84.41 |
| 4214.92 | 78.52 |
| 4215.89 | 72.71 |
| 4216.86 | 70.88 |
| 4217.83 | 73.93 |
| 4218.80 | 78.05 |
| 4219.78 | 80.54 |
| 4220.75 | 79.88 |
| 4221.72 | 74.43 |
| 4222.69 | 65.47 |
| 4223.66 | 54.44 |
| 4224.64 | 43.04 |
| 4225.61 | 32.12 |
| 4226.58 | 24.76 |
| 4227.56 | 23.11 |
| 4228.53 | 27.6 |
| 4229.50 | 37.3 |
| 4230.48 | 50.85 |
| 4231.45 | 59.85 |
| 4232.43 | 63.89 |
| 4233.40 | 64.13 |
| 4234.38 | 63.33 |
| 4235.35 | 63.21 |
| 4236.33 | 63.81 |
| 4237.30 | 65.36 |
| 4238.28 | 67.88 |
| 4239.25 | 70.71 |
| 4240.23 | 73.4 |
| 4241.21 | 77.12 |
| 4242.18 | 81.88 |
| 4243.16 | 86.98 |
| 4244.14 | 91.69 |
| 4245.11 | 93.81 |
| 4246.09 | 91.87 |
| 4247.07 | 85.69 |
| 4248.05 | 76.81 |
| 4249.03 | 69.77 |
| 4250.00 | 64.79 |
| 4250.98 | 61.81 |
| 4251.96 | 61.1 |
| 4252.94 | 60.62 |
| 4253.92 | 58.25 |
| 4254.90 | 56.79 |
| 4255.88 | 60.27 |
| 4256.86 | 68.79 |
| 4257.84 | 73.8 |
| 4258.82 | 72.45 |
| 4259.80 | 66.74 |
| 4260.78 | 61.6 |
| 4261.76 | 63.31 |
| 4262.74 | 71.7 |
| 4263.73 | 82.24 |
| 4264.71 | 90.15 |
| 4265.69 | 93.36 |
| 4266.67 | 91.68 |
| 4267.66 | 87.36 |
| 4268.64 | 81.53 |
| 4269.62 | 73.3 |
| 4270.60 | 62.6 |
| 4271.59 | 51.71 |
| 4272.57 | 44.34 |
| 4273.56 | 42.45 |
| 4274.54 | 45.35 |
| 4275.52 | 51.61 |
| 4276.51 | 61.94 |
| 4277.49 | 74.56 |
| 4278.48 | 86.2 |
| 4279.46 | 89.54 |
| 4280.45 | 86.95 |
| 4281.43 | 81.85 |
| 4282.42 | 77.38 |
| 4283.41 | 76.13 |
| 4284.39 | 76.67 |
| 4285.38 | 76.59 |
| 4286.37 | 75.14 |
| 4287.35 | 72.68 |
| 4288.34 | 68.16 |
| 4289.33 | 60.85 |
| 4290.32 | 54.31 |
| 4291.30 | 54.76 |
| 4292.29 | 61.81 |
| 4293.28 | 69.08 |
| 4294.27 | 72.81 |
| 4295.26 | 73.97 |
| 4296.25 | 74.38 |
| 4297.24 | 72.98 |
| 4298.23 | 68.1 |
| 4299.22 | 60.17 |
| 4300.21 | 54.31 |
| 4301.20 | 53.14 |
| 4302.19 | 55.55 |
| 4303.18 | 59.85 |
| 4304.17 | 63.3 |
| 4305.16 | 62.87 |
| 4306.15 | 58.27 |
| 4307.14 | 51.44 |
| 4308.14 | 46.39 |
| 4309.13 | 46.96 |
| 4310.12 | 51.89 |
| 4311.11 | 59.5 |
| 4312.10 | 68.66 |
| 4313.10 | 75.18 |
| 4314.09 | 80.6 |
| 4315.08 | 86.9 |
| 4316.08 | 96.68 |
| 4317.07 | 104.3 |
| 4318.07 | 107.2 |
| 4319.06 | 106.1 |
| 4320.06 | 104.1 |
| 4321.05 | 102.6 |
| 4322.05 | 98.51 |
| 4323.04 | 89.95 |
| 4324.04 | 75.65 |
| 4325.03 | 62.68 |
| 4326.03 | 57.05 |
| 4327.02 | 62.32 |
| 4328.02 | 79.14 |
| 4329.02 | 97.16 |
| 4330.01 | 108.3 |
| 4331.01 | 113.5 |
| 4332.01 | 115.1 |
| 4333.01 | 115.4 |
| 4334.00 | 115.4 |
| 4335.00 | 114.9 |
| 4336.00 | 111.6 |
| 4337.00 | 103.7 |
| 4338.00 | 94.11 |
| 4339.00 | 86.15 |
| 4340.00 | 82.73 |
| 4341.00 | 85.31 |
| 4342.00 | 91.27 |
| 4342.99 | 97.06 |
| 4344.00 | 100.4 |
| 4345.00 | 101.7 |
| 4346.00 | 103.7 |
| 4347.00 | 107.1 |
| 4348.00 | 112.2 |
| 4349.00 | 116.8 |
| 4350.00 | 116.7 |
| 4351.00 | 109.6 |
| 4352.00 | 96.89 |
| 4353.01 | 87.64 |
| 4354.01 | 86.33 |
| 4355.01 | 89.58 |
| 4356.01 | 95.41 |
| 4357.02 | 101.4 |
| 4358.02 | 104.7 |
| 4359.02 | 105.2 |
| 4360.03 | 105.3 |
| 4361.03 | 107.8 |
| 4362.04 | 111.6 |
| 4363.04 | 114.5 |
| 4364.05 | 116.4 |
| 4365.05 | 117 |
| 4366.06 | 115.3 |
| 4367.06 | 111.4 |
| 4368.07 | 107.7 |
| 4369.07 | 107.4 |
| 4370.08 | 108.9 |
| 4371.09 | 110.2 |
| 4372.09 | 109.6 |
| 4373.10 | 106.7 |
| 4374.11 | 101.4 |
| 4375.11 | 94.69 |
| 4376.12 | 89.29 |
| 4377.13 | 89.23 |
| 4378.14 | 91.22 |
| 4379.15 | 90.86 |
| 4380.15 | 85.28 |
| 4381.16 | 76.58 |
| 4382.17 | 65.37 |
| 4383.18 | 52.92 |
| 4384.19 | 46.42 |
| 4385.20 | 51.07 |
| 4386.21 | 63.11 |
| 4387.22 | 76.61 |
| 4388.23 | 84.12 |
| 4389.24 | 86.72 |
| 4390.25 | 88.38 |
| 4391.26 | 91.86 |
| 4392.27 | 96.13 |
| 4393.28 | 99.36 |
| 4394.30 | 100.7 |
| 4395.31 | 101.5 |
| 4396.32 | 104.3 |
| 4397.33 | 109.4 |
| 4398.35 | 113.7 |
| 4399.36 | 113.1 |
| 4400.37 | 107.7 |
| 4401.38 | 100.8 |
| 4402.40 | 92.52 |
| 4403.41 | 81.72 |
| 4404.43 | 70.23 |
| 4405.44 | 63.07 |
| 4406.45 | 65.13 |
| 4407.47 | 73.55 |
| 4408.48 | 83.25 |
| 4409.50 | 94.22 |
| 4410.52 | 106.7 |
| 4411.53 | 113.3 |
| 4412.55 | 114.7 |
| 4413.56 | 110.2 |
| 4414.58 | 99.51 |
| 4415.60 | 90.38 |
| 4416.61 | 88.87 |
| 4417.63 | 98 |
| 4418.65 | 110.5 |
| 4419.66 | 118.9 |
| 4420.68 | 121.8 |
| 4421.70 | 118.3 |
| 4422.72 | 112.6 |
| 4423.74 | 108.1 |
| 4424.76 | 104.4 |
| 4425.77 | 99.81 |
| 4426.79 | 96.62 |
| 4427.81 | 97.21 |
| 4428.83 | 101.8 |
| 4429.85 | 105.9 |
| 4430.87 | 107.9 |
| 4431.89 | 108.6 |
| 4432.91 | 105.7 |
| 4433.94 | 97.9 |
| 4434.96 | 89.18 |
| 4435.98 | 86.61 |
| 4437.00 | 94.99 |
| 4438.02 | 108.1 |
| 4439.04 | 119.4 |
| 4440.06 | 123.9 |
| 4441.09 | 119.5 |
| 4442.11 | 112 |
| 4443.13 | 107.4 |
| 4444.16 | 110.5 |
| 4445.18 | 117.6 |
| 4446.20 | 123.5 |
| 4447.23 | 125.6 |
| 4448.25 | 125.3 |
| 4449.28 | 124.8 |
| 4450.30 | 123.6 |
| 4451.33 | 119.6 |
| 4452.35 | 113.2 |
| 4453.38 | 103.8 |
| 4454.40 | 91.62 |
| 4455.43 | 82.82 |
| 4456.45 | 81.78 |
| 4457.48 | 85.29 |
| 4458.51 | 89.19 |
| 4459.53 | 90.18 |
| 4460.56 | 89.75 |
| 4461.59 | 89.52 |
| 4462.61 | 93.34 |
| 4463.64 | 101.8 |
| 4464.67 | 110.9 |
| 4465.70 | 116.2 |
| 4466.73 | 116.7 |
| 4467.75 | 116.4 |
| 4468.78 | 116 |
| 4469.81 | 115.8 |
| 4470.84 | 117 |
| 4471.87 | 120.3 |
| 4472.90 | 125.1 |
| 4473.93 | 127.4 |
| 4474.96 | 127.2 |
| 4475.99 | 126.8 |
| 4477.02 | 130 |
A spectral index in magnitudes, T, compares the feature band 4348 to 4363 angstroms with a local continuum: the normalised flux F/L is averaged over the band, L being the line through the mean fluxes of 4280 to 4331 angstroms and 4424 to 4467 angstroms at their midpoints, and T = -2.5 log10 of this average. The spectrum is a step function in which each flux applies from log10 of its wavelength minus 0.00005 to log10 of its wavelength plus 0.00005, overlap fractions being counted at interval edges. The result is -0.212 mag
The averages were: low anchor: 73.8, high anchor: 105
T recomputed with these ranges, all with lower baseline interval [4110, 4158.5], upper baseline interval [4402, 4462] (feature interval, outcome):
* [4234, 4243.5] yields 0.17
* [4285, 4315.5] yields 0.36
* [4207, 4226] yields 0.10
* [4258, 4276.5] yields 0.25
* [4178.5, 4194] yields 0.06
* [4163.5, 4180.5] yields 0.04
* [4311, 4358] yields -0.03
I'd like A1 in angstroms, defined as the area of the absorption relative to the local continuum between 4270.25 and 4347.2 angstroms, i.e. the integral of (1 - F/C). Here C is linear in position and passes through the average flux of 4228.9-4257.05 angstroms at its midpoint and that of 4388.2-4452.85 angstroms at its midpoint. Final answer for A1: 3.6 angstroms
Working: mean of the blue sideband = 68.5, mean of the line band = 78.1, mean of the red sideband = 103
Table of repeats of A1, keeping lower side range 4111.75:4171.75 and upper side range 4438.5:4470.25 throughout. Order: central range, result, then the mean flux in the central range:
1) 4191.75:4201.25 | 1.1 angstroms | 71.4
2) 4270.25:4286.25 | 3.9 angstroms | 68.1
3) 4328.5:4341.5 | -1.0 angstroms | 103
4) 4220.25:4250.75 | 7.6 angstroms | 64.2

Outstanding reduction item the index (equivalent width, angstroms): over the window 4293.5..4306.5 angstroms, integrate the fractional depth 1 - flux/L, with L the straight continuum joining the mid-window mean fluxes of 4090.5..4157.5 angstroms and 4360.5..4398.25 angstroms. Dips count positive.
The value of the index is 3.6 angstroms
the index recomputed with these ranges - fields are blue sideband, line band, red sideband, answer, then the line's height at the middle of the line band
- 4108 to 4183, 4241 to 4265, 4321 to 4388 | 3.5 angstroms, 85.7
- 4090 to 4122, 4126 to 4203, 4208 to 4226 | 3.5 angstroms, 76.2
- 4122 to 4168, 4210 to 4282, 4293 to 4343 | 9.1 angstroms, 78.6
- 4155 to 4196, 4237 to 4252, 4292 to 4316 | -1.5 angstroms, 69.7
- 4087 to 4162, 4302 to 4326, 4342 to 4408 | 4.0 angstroms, 90.8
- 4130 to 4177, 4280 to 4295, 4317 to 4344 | 3.2 angstroms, 90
